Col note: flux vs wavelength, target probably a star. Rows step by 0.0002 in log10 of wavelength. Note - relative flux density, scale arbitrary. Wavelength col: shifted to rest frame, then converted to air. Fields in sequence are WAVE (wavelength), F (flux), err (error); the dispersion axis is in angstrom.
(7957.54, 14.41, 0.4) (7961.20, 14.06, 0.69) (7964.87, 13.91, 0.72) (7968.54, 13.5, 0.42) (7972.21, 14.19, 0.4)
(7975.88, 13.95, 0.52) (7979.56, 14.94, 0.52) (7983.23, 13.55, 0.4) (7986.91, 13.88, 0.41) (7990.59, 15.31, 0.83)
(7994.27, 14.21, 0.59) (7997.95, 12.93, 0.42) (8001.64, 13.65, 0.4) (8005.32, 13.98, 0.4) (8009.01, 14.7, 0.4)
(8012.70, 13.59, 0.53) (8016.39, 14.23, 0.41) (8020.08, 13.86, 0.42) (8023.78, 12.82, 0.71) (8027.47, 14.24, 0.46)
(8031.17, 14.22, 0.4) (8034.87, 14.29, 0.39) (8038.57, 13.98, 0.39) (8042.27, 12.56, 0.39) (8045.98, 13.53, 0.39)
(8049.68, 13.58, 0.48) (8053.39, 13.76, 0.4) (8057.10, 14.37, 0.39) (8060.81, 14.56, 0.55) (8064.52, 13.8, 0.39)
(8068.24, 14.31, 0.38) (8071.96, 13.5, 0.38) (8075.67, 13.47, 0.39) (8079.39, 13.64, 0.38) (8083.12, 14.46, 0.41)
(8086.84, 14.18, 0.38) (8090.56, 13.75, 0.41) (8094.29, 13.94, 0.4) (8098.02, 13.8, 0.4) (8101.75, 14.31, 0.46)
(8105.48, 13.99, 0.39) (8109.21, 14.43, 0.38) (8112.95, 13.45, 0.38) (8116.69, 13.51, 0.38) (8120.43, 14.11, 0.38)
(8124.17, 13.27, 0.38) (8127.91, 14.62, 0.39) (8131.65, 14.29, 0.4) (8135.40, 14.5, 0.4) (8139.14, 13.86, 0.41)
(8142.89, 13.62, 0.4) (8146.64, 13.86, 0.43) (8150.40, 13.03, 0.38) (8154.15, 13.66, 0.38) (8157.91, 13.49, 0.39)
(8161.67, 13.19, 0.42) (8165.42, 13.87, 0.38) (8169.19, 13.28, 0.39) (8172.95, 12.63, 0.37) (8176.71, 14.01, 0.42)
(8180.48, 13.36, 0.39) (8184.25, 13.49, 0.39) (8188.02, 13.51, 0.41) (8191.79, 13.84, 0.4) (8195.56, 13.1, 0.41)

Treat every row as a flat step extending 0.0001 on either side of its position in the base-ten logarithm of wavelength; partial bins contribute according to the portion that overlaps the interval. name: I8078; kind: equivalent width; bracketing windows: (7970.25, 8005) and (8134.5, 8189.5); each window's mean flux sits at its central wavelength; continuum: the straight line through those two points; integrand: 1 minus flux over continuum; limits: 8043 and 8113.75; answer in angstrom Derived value -0.7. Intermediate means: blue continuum 14.1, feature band 13.9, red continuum 13.5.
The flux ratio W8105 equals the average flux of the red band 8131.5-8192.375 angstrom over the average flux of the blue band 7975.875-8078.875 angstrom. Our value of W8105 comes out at 0.98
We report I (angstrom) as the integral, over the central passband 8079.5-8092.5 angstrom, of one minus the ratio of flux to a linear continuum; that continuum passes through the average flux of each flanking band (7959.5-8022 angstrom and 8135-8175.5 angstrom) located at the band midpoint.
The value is -0.3 angstrom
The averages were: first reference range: 14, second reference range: 13.5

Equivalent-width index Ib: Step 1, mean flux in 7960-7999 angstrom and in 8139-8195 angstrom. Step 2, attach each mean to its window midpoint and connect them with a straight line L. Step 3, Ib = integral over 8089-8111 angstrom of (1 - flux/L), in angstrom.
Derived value -0.6 angstrom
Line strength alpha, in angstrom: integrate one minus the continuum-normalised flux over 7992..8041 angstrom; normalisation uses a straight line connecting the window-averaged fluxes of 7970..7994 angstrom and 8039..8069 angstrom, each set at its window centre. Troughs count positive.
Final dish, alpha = 0.5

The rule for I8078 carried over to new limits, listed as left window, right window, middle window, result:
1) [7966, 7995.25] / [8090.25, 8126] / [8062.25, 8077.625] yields 0.2 angstrom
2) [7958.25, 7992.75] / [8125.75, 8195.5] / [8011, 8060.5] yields 0.7 angstrom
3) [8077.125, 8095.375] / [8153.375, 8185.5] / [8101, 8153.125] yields -0.7 angstrom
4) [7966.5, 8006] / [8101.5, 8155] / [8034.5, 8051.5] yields 0.5 angstrom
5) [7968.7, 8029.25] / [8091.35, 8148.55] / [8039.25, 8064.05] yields 0.4 angstrom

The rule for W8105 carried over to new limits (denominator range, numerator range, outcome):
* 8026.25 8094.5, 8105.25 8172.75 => 0.99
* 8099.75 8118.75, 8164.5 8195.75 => 0.97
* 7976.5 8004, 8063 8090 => 0.99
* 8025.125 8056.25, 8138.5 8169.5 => 0.98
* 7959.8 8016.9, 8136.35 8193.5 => 0.96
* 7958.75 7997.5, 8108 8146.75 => 0.99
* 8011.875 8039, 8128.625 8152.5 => 1.00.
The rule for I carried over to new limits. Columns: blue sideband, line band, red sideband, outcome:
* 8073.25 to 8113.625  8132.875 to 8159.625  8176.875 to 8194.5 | 0.0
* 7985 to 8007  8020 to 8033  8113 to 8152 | 0.2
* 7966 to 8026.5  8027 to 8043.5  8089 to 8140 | 0.1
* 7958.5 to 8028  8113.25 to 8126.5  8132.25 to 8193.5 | 0.0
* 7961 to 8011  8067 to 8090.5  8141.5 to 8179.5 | -0.3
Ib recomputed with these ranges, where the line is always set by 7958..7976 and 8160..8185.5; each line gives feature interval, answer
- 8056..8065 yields -0.4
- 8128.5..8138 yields -0.6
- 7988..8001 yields -0.2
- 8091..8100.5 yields -0.2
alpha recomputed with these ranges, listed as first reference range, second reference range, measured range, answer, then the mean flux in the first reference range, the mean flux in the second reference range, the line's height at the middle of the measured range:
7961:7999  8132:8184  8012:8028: 0.3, 14.1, 13.6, 14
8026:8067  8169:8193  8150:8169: 0.1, 13.9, 13.4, 13.5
